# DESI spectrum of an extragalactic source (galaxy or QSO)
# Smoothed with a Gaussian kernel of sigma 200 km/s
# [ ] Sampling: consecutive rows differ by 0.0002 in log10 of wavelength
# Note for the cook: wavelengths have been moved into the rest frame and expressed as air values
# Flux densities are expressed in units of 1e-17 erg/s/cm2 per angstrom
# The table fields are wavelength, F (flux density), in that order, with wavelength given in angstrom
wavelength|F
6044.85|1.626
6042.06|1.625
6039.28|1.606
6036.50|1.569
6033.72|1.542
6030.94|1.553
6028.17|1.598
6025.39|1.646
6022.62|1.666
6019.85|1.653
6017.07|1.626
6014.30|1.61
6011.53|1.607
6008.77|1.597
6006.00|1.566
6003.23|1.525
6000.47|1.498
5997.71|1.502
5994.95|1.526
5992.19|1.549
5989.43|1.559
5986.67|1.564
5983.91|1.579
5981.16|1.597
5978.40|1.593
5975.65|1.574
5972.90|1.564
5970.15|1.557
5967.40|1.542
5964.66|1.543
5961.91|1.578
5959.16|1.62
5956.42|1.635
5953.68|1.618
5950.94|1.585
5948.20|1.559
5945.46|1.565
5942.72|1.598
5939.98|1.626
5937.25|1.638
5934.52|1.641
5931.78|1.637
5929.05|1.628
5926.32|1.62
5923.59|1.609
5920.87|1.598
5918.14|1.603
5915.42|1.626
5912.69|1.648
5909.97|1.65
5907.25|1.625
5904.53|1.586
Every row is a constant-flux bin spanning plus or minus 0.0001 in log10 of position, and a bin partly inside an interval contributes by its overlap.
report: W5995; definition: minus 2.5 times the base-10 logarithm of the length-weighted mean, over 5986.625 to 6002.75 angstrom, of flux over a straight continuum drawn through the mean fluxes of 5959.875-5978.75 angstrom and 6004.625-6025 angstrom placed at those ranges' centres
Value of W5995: 0.05 mag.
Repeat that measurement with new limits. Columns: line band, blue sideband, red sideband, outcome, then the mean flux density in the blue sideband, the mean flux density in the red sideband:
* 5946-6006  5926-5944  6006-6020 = 0.04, 1.63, 1.61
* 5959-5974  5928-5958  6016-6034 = 0.03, 1.61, 1.62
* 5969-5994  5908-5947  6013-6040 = 0.03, 1.62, 1.61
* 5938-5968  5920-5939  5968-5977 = 0.00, 1.63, 1.56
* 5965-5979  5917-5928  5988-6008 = 0.00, 1.61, 1.53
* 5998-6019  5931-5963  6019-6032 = 0.03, 1.61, 1.62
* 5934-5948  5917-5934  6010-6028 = 0.01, 1.62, 1.63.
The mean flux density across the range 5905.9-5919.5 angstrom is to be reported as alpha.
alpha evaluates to 1.63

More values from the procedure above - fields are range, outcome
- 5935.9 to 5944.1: 1.62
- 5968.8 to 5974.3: 1.56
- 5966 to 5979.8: 1.57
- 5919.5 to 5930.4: 1.61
